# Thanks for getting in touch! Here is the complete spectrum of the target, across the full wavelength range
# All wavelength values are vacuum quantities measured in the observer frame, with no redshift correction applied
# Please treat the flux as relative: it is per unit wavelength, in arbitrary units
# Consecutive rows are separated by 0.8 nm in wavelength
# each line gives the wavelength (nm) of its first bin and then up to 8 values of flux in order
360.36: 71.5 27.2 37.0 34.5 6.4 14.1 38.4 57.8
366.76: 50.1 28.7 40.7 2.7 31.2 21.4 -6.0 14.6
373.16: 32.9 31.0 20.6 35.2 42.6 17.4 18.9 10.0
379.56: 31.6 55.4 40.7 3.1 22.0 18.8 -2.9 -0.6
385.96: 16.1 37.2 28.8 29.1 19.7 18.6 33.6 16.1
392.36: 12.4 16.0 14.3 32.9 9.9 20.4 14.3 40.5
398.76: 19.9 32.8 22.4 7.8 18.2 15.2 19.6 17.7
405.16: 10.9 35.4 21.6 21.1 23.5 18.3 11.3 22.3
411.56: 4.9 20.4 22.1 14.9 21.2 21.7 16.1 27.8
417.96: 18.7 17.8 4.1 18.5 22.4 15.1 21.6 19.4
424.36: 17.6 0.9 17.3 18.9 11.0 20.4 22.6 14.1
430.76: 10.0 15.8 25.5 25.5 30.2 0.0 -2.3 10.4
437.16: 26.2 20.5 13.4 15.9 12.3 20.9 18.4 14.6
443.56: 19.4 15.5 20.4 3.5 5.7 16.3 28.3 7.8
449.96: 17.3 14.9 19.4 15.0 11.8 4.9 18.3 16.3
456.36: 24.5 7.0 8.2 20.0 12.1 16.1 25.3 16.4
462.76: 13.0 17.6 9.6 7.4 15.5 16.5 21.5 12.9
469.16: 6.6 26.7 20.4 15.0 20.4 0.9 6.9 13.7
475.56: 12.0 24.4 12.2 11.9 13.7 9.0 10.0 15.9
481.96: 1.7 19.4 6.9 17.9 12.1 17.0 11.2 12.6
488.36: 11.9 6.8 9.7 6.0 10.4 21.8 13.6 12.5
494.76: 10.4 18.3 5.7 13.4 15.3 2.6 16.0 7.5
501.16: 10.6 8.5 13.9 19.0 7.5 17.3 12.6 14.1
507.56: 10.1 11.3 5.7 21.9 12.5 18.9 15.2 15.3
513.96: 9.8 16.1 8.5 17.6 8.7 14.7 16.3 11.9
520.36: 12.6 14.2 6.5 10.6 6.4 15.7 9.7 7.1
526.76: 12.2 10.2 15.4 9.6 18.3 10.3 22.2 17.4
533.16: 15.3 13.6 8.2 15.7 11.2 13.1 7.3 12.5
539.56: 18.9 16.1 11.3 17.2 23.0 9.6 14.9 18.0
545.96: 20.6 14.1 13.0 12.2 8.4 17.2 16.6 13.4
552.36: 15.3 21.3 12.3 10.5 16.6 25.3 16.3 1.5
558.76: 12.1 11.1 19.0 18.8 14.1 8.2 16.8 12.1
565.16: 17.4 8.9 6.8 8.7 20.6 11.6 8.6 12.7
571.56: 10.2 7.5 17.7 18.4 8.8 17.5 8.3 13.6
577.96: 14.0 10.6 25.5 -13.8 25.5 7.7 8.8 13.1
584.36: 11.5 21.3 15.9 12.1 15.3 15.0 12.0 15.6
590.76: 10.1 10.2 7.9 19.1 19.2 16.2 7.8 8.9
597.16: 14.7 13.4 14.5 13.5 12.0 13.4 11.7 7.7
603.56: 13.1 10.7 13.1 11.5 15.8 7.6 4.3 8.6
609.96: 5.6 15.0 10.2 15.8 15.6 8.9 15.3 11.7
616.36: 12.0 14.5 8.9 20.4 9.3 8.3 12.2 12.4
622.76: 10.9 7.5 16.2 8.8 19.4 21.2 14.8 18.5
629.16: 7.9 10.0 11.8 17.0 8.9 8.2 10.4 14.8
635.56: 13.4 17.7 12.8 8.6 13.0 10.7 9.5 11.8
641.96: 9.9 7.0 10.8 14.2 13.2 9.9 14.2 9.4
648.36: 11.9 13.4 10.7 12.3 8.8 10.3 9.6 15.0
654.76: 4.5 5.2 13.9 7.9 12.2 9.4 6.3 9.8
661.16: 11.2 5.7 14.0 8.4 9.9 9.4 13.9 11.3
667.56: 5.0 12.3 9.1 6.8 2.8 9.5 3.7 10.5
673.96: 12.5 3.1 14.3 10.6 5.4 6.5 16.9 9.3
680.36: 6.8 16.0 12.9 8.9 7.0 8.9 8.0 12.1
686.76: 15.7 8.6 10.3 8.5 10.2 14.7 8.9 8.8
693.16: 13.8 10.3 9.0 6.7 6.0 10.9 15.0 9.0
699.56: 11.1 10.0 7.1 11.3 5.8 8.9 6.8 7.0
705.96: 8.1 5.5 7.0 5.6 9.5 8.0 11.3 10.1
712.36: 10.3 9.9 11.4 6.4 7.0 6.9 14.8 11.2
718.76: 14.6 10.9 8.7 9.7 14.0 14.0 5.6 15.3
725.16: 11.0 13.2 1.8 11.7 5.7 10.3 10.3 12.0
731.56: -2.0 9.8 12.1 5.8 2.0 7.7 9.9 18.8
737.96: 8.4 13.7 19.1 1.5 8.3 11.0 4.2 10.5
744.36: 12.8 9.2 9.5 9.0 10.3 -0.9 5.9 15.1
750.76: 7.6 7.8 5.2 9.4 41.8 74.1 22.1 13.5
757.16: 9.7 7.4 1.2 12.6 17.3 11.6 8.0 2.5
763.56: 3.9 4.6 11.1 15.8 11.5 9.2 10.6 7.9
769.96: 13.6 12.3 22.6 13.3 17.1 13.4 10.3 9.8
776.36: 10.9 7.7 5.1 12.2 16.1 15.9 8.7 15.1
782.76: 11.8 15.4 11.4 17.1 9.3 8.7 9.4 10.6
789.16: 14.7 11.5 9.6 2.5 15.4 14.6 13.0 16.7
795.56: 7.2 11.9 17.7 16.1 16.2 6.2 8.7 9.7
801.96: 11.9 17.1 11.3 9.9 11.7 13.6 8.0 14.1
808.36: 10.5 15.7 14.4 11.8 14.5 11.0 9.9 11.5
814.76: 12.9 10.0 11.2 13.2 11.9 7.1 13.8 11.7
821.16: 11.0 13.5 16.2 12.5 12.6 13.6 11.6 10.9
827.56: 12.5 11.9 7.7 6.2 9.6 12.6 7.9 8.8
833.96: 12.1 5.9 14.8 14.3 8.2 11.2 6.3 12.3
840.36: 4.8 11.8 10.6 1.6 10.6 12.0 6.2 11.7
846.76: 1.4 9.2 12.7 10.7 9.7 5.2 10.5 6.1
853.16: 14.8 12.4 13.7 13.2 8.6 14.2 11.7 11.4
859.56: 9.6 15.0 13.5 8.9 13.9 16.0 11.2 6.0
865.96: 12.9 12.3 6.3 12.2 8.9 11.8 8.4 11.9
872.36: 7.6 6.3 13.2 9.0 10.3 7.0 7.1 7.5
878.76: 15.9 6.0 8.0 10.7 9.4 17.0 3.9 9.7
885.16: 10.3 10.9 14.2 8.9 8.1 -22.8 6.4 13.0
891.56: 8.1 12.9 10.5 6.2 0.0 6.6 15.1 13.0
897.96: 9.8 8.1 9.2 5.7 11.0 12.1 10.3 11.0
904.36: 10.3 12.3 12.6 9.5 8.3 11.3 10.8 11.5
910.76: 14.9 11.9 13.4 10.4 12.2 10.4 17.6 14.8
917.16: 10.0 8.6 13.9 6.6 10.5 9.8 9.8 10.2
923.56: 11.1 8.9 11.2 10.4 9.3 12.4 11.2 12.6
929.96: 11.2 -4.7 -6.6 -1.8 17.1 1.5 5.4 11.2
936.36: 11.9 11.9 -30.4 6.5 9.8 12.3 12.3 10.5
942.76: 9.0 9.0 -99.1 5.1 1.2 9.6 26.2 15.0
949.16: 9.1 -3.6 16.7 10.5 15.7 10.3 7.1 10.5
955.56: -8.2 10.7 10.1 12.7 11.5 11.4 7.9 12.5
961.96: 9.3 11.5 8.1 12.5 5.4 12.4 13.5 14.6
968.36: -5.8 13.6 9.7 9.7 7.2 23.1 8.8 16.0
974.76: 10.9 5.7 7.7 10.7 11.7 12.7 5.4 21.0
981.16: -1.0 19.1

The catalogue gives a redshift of 1.024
